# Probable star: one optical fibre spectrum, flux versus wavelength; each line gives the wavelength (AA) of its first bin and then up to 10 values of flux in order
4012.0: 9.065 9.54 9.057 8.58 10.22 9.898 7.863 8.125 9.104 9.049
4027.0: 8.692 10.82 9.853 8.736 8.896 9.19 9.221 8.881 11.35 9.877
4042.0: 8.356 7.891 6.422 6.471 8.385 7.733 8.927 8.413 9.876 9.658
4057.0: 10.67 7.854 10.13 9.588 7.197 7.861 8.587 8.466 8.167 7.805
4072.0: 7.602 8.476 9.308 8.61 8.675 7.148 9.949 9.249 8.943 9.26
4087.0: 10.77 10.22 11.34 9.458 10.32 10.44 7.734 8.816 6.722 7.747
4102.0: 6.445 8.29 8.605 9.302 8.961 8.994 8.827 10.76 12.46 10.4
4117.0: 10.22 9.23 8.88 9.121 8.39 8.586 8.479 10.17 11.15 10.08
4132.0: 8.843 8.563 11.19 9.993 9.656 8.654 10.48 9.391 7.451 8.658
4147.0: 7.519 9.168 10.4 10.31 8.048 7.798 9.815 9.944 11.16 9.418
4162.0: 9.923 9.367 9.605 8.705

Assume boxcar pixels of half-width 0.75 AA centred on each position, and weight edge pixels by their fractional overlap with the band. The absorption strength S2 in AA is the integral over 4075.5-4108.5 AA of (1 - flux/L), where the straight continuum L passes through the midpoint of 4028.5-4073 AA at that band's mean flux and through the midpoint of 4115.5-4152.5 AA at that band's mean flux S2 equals 0.3 AA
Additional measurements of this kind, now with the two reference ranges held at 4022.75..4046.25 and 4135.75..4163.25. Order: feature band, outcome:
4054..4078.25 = 1.1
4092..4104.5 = 1.1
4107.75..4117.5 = -1.0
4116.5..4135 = -0.2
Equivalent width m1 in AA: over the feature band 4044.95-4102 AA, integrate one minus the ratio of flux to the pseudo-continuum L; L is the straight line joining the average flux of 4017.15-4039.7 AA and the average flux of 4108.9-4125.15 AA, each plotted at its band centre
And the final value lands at 4.3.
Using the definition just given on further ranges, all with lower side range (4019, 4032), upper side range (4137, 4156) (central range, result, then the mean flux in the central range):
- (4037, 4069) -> 1.45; 8.68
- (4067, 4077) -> 0.81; 8.34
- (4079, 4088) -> -0.24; 9.31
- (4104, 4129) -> -1.29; 9.5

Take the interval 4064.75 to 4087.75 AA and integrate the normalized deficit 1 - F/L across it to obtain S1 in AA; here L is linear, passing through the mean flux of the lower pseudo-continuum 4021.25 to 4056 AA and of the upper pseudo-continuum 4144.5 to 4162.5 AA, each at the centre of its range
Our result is 0.7 AA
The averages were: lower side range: 8.85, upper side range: 9.31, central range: 8.72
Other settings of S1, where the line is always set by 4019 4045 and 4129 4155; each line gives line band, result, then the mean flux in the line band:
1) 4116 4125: 0.1 AA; 9.12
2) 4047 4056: 0.4 AA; 8.74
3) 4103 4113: 0.1 AA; 9.08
